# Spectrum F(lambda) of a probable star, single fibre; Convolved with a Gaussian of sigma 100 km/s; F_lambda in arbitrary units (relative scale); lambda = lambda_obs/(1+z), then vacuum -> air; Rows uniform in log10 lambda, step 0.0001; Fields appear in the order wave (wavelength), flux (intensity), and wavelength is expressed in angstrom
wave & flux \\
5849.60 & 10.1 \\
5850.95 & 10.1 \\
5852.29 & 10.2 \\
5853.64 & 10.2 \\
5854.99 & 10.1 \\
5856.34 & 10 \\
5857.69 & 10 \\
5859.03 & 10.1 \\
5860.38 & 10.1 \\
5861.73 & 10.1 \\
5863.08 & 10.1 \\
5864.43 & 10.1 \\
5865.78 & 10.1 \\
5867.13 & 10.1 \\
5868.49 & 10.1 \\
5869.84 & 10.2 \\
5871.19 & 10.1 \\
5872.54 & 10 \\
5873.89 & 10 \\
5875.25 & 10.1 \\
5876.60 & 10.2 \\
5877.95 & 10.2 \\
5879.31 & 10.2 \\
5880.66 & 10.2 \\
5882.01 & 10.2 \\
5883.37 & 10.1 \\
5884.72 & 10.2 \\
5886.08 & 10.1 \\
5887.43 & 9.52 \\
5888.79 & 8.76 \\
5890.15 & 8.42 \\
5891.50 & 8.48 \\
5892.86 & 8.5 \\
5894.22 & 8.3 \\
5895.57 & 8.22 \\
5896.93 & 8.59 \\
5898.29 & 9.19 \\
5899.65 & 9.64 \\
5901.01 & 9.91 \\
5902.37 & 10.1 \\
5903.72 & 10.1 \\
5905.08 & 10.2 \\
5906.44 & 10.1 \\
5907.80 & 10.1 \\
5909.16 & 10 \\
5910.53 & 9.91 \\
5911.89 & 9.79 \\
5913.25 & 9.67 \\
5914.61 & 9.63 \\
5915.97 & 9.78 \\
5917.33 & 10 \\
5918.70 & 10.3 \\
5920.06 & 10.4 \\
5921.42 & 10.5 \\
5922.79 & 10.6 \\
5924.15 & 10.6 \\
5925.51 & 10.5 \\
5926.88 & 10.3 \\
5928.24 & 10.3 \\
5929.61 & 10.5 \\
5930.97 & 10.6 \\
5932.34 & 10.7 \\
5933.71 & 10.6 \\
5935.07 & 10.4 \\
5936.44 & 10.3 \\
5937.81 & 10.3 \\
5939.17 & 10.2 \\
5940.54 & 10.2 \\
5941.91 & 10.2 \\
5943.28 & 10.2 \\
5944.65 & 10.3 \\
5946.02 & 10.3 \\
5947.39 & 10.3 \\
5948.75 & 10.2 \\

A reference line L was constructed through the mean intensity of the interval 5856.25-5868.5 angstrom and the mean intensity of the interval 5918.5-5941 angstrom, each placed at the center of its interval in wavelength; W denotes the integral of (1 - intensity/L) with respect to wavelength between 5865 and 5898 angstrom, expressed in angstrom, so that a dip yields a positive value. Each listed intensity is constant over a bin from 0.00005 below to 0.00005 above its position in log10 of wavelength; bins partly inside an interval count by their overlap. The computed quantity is 1.8 angstrom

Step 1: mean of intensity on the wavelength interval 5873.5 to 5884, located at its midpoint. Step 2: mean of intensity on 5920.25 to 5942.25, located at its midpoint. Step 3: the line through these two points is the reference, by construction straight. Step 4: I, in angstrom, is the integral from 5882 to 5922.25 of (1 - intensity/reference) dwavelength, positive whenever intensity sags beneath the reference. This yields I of 2.6 angstrom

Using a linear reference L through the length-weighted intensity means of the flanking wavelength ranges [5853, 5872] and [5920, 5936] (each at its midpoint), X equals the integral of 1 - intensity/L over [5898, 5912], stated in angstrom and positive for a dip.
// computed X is 0.57 angstrom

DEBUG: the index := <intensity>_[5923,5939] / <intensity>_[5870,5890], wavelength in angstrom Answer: 1.05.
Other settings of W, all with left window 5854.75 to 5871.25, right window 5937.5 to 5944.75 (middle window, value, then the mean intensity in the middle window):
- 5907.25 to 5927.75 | 0.09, 10.1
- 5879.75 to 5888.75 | 0.14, 9.97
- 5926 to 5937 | -0.28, 10.5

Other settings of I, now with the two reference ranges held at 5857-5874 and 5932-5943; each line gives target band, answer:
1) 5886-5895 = 1.24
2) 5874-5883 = -0.03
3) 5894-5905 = 0.93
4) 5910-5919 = 0.36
